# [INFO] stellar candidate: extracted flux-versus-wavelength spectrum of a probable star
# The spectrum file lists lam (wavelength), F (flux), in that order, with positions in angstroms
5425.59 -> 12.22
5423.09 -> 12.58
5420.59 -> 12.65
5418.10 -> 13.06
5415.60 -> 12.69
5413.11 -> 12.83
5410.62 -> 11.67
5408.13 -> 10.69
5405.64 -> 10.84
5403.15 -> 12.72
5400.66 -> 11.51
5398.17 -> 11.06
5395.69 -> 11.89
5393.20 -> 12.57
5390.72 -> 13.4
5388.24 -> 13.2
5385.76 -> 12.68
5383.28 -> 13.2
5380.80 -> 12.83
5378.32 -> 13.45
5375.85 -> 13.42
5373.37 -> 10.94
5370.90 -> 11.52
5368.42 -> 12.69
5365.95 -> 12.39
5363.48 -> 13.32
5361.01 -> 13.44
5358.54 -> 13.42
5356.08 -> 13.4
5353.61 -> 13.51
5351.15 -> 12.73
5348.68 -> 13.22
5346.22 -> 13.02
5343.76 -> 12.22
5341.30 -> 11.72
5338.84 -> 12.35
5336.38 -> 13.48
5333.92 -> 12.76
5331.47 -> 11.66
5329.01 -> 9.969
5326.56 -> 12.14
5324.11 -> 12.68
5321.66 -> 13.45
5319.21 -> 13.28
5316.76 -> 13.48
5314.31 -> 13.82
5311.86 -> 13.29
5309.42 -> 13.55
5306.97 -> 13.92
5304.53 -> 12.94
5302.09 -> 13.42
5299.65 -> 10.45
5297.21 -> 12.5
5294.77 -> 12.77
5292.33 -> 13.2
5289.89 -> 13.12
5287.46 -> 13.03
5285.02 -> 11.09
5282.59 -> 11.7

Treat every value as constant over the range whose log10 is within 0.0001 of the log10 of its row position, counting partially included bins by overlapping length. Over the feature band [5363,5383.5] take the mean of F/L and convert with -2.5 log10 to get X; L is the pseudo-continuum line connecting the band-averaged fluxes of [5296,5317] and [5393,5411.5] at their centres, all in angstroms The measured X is -0.05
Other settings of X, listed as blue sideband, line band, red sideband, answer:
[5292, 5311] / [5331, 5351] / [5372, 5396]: 0.019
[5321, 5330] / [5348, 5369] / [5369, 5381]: -0.073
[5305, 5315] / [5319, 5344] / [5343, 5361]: 0.088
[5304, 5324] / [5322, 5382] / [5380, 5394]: 0.050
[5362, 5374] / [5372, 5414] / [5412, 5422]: 0.022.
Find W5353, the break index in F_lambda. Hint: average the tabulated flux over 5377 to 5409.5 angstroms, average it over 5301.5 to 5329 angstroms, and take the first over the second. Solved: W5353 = 0.94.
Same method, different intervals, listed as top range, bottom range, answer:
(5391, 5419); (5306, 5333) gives 0.93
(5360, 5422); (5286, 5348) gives 0.98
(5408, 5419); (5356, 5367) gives 0.93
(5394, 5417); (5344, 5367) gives 0.90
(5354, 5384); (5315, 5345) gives 1.03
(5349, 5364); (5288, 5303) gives 1.06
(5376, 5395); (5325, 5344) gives 1.08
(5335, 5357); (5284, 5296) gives 1.01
